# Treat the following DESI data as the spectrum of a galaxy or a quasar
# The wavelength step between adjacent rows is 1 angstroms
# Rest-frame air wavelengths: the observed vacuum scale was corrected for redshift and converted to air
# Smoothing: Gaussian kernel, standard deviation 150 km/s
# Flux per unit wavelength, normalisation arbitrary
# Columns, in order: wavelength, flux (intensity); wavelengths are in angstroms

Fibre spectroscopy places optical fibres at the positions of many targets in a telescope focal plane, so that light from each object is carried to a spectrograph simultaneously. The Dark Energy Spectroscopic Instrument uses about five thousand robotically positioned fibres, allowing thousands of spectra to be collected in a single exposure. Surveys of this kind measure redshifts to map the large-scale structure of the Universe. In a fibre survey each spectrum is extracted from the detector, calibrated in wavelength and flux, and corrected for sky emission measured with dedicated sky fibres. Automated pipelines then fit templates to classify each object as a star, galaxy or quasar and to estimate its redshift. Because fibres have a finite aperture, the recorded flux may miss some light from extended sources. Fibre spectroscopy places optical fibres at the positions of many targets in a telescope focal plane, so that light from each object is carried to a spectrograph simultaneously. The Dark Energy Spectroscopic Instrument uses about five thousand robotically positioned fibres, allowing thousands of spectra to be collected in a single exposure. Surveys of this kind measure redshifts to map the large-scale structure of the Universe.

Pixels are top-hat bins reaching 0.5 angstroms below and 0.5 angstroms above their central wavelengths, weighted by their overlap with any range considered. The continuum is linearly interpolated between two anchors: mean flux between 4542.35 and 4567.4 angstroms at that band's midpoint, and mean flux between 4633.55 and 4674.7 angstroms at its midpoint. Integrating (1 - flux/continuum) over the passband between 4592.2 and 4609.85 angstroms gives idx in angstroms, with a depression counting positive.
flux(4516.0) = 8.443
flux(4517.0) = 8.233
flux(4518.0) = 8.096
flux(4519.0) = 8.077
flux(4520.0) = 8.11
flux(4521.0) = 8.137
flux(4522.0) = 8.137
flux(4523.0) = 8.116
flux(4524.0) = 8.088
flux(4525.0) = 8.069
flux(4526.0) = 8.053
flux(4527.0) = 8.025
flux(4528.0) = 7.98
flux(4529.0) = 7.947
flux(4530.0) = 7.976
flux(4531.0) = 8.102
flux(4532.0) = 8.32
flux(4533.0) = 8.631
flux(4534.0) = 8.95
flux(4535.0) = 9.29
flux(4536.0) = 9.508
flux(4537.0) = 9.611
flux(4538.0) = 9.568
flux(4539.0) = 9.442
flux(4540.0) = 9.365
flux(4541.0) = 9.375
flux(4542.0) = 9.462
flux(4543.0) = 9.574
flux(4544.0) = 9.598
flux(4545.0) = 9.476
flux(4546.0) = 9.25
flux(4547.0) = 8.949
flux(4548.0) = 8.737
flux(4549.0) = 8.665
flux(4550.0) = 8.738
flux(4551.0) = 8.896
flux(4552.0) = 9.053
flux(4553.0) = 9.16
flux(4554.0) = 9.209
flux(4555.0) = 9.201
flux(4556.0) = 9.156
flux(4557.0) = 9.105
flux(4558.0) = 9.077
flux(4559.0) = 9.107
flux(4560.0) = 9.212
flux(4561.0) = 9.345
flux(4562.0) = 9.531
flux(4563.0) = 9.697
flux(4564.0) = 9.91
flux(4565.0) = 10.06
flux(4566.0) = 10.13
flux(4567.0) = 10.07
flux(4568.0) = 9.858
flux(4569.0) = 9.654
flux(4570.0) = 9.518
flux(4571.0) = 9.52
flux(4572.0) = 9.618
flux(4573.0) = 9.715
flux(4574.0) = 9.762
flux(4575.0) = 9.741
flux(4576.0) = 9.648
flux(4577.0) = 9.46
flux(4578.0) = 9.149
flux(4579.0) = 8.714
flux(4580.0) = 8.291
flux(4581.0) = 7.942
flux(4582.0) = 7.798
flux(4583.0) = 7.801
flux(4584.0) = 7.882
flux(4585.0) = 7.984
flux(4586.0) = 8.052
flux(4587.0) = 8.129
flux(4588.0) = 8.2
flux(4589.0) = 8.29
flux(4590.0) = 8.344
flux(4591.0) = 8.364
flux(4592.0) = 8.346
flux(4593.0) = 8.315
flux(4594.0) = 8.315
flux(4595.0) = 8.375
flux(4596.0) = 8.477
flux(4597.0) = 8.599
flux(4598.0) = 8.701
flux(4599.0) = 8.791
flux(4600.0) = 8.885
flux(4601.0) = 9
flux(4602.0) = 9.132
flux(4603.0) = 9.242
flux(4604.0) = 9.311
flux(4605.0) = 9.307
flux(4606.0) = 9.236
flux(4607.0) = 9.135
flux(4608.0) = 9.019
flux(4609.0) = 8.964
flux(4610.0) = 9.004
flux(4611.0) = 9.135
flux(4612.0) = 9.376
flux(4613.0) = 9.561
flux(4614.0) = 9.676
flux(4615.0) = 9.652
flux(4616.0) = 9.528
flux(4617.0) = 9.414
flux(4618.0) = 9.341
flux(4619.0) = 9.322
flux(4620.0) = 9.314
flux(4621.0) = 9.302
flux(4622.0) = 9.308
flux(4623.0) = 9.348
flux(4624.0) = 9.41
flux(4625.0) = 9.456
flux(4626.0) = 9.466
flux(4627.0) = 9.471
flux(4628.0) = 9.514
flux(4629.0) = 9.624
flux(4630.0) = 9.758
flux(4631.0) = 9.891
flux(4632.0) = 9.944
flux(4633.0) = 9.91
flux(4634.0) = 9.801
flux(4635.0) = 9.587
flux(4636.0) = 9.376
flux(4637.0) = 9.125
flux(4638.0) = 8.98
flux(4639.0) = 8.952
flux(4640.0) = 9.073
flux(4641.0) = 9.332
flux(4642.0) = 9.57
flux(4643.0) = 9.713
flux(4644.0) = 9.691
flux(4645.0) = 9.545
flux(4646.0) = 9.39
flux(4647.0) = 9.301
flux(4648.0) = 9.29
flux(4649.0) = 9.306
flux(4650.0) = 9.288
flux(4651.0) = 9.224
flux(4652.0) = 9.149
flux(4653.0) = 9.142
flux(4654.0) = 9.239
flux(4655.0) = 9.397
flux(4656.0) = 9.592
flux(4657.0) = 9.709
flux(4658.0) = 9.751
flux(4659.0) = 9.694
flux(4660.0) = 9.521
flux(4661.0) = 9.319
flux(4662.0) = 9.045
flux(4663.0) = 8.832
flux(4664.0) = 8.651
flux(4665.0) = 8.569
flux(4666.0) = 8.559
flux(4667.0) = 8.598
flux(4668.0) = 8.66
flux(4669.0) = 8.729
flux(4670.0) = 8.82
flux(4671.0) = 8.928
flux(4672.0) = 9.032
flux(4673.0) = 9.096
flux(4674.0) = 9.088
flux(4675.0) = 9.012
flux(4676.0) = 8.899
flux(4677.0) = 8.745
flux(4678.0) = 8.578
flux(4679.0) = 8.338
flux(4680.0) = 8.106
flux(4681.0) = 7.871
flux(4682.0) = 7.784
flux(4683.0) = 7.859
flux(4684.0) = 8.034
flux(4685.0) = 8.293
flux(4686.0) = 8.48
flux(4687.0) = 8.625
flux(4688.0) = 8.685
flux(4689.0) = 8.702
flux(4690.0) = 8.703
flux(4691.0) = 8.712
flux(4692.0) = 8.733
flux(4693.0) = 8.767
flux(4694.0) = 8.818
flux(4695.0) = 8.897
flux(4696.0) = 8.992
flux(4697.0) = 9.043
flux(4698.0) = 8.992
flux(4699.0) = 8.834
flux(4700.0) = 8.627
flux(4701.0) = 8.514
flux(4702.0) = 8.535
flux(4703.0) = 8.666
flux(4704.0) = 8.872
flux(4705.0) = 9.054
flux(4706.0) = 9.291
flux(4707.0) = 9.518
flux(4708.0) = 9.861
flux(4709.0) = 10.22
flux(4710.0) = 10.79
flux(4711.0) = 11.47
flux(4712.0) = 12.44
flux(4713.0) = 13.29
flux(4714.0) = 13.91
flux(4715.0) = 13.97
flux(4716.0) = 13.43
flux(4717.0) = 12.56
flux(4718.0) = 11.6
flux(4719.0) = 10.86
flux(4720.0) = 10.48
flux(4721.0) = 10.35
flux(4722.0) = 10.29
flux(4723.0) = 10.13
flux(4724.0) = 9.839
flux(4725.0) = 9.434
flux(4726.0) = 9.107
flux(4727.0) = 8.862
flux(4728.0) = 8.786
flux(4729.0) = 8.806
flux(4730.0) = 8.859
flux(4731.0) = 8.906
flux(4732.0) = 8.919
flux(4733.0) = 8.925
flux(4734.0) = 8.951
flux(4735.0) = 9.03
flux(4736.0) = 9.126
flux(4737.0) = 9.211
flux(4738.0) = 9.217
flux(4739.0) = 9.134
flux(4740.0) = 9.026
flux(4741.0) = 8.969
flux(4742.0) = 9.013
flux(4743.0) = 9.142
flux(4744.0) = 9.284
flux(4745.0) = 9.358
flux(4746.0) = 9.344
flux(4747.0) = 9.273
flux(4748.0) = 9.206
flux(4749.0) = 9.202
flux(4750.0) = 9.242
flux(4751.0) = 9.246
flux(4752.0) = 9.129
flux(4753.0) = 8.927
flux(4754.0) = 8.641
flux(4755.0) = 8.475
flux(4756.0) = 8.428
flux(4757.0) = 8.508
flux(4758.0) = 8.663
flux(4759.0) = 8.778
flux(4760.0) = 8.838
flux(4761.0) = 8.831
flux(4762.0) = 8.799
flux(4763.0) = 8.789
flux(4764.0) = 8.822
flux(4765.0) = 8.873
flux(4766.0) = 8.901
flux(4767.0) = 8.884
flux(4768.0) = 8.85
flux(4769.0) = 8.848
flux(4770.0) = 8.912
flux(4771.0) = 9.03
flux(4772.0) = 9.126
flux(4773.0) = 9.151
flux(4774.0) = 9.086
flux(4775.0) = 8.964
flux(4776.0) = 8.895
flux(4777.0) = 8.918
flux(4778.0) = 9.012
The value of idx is 0.8 angstroms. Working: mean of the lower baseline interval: 9.31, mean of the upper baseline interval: 9.21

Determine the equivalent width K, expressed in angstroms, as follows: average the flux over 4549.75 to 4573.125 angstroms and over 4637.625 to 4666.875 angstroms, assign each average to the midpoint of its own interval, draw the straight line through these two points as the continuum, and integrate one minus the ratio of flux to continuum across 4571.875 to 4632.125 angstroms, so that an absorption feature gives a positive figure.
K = 2.3 angstroms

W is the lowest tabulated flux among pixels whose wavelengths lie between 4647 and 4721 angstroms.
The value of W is 7.784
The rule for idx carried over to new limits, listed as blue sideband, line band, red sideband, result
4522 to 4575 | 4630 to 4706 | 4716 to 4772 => 1.8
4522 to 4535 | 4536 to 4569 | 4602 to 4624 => -3.2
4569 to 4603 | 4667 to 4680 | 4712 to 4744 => 1.1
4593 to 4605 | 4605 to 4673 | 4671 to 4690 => -5.0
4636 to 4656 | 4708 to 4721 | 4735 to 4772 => -4.1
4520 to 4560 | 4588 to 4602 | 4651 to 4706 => 0.5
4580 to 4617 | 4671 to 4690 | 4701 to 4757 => 1.7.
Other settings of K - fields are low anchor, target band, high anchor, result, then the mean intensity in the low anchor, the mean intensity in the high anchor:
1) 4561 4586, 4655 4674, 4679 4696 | -1.0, 9.21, 8.45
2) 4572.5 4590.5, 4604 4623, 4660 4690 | -1.5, 8.61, 8.63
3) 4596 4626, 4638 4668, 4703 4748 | 0.8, 9.21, 10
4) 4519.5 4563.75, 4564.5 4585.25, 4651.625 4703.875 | -0.7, 8.89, 8.81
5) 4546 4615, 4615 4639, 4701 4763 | -0.7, 9.01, 9.67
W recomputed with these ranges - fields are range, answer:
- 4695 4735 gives 8.514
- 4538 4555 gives 8.665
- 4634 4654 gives 8.952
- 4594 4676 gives 8.315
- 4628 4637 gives 9.125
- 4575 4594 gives 7.798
